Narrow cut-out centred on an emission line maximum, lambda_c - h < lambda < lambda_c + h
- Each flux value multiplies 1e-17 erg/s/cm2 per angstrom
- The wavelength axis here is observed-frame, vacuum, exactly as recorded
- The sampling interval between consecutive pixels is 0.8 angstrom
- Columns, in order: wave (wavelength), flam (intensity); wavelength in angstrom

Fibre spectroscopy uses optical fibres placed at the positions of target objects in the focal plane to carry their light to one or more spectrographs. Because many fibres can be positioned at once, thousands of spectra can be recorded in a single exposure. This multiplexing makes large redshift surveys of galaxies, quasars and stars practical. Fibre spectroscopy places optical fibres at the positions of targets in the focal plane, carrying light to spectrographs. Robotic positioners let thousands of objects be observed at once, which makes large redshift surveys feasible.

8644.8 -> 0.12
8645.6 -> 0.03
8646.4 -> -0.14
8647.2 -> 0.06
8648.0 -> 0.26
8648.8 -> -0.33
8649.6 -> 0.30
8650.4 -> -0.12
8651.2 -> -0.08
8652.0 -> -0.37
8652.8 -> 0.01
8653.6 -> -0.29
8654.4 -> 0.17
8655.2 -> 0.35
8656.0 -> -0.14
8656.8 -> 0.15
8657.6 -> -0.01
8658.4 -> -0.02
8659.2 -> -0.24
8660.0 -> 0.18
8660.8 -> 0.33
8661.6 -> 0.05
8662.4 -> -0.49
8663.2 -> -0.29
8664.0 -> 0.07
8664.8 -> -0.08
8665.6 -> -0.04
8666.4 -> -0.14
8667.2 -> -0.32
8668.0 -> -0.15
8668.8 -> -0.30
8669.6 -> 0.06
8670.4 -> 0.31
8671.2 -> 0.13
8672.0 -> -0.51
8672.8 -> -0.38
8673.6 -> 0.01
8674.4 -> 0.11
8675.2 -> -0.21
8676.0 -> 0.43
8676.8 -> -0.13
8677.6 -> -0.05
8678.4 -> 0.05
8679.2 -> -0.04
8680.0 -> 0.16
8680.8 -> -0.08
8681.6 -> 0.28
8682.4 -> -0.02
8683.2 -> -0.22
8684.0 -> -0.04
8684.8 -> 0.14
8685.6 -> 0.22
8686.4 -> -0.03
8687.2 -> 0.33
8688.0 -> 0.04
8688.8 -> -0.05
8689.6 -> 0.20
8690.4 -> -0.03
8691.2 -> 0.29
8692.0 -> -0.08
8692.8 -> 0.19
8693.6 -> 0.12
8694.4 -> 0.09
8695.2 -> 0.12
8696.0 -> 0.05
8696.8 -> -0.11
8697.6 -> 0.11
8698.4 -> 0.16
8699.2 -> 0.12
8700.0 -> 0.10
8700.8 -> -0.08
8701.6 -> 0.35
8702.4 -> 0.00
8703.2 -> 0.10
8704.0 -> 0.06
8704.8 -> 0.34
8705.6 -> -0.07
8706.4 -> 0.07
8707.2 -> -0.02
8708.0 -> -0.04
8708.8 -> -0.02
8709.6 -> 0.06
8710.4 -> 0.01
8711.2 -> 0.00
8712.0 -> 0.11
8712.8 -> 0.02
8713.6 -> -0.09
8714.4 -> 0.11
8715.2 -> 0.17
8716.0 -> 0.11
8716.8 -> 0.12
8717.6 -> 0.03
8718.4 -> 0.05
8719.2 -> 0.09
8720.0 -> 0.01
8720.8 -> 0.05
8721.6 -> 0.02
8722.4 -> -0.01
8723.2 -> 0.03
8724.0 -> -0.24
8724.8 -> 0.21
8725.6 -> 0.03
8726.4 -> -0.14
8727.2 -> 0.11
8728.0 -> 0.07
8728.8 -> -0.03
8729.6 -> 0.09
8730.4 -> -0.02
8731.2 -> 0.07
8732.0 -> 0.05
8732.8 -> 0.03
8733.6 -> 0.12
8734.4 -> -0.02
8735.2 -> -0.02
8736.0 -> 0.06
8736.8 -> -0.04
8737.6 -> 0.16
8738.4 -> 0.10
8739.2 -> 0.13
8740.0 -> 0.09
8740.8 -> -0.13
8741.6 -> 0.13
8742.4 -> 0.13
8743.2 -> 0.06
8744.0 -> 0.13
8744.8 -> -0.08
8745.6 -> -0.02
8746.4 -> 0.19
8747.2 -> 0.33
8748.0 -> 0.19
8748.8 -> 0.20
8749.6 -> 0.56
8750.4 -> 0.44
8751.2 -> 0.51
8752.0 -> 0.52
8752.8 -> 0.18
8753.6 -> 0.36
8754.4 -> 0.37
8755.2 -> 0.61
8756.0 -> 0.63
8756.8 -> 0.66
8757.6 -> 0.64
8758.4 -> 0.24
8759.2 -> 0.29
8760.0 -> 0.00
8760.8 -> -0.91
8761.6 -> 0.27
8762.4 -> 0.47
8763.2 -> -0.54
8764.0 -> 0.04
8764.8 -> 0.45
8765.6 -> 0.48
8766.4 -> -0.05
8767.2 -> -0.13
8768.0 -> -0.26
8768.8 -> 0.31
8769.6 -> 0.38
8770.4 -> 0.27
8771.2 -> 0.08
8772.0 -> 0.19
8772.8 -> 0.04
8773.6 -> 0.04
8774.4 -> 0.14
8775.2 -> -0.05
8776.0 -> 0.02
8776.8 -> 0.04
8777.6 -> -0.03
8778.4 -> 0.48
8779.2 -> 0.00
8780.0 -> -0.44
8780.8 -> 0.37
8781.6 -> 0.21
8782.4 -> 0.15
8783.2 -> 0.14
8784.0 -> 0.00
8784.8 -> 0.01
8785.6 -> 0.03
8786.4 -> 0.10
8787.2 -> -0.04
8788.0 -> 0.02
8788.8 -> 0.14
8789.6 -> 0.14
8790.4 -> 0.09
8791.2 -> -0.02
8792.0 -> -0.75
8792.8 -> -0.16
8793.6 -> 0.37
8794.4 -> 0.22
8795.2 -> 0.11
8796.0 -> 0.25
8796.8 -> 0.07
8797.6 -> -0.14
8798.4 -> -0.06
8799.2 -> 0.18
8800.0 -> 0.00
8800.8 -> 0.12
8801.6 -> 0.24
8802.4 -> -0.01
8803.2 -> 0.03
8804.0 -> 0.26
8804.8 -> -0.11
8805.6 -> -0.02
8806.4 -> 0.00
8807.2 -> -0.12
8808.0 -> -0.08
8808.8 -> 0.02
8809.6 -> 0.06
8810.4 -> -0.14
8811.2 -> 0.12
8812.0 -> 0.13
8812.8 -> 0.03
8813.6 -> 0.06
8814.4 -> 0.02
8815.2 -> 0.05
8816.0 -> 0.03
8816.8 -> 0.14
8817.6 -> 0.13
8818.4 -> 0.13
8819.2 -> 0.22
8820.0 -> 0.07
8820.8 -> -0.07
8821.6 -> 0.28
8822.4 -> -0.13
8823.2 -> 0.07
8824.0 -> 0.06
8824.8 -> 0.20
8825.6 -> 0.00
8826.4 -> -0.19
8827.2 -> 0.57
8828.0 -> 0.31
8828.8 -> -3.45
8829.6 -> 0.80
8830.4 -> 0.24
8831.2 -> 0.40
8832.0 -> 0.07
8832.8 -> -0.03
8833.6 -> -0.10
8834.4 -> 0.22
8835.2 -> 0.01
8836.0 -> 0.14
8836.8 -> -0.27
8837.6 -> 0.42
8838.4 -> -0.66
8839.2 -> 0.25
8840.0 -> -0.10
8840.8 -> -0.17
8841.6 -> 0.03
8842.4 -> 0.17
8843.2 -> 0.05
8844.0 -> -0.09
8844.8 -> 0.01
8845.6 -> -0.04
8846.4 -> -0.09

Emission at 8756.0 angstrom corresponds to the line [O II] 3727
